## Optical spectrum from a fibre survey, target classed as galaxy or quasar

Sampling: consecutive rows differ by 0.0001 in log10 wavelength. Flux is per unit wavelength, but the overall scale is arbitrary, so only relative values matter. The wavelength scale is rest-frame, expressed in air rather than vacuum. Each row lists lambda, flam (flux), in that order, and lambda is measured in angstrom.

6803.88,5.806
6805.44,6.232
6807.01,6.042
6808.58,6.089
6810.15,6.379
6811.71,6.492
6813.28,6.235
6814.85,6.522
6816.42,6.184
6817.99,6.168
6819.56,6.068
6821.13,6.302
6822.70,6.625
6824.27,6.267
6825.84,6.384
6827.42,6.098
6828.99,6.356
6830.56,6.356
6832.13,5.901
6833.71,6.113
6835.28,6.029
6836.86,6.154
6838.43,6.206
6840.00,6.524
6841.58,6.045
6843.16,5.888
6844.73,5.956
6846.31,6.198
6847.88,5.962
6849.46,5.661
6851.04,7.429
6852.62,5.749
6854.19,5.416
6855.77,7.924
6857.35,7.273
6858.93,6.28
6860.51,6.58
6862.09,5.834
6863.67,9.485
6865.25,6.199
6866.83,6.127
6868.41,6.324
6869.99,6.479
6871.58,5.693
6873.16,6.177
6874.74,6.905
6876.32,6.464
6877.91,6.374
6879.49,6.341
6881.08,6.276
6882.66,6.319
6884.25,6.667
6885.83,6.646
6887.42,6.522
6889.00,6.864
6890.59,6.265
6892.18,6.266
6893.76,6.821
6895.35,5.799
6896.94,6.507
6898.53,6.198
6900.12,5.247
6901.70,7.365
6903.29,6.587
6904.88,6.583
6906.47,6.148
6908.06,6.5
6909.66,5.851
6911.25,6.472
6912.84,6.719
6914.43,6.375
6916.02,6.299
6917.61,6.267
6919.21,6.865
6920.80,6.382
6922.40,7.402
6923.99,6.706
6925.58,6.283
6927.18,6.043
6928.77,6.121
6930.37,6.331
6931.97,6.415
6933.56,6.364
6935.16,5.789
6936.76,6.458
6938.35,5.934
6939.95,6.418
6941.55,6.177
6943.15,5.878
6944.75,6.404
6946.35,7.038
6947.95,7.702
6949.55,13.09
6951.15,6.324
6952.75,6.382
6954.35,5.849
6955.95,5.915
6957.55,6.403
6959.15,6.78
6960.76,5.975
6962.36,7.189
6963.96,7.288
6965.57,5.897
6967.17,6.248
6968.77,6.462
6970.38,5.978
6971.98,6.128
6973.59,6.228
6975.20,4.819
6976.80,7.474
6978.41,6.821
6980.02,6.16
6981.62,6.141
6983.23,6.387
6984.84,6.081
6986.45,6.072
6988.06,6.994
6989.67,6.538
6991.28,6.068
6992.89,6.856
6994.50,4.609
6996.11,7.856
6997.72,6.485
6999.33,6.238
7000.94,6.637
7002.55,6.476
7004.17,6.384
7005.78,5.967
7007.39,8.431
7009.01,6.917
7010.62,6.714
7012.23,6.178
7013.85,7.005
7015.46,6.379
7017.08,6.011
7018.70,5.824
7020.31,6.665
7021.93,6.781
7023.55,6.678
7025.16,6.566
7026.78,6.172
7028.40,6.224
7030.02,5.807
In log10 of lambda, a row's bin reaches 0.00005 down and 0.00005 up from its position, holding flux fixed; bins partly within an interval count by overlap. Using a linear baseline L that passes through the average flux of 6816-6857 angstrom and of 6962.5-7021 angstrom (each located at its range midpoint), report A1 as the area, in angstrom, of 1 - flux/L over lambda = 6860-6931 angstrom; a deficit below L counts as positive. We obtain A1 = -1.62 angstrom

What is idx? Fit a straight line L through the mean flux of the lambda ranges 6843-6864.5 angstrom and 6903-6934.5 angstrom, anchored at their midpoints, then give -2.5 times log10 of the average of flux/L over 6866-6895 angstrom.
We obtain 0.02 mag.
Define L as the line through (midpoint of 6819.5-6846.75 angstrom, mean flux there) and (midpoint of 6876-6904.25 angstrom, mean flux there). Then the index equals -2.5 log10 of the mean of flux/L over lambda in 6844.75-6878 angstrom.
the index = -0.03 mag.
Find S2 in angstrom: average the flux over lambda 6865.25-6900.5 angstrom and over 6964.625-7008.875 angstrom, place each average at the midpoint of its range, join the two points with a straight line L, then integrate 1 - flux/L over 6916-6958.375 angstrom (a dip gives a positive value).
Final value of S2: -1.8 angstrom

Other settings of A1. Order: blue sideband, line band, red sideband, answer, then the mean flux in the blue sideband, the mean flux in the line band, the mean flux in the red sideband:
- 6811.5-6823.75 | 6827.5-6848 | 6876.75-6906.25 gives 0.7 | 6.31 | 6.14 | 6.42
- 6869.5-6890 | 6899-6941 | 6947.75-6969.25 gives 2.0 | 6.44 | 6.38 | 6.95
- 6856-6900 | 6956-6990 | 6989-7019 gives 0.7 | 6.5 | 6.37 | 6.52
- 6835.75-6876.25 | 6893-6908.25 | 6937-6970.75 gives 0.4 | 6.42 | 6.37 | 6.74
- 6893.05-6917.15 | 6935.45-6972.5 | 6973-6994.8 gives -2.2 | 6.36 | 6.68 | 6.27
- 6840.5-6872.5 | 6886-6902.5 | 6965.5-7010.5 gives 0.1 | 6.42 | 6.4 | 6.42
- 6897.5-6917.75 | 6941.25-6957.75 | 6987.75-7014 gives -1.5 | 6.36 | 7.06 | 6.59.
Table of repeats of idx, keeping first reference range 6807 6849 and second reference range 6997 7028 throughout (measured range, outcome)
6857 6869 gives -0.08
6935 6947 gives 0.02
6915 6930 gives -0.02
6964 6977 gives 0.05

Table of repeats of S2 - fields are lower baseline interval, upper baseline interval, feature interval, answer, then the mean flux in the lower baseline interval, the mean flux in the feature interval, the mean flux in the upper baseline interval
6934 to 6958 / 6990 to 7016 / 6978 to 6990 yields 0.48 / 6.78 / 6.38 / 6.58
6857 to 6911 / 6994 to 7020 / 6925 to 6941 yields 0.68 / 6.46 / 6.21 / 6.53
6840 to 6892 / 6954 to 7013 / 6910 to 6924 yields -0.31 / 6.45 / 6.58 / 6.43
